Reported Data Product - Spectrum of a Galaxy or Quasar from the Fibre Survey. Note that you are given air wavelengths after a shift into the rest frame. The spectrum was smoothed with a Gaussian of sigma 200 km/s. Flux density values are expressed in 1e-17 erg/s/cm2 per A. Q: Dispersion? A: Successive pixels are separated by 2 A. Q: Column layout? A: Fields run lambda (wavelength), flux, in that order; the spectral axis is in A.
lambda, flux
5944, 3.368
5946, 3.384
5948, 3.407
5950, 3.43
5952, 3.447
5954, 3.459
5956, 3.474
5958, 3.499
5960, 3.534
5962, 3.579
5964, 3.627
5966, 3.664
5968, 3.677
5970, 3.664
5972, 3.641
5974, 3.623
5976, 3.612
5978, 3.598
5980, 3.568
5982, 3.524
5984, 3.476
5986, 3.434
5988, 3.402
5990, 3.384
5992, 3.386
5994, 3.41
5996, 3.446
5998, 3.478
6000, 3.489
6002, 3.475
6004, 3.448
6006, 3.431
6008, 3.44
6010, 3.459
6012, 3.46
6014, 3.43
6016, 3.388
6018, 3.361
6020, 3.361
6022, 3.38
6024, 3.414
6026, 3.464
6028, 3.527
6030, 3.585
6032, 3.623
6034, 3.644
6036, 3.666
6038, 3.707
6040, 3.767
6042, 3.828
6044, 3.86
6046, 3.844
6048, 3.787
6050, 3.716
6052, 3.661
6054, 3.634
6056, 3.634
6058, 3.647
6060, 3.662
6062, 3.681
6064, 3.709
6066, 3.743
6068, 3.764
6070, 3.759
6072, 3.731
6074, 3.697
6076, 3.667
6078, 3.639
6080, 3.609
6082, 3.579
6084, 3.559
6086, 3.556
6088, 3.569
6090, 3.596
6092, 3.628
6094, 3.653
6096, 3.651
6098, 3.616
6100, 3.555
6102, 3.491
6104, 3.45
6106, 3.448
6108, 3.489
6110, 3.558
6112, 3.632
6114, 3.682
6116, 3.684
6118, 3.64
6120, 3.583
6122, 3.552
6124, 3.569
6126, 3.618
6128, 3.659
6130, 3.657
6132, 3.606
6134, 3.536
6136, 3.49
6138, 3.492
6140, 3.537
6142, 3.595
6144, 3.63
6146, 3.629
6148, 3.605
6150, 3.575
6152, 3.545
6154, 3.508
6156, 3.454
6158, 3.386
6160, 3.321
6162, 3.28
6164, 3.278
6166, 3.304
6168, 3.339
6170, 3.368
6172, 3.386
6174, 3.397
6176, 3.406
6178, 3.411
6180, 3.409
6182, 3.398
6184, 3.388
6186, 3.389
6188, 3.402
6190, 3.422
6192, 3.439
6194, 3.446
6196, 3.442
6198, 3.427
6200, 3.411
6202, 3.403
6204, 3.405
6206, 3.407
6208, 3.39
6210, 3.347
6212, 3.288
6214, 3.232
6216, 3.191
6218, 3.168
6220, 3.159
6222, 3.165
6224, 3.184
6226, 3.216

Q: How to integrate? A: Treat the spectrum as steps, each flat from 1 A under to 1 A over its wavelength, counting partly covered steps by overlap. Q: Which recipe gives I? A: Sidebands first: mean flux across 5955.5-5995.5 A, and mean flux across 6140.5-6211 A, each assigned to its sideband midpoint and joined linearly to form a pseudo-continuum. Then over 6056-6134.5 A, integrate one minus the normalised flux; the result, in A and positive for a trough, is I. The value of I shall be -3.3 A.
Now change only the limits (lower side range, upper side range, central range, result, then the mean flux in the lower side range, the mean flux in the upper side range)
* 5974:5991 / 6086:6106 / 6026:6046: -0.8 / 3.51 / 3.57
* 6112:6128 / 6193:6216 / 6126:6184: 0.8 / 3.62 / 3.37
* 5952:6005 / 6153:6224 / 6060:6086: -1.7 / 3.52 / 3.36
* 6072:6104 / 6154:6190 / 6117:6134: -0.5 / 3.6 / 3.38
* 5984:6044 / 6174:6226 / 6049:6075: -1.8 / 3.5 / 3.35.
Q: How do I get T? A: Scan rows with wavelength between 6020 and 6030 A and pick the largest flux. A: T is 3.585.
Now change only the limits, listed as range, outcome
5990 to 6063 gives 3.86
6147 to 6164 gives 3.605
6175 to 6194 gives 3.446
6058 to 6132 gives 3.764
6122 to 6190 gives 3.659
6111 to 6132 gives 3.684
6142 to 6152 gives 3.63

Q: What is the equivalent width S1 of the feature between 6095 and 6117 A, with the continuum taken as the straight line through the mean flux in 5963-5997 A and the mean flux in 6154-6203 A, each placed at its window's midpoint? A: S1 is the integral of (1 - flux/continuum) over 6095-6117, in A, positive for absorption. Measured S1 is -0.8 A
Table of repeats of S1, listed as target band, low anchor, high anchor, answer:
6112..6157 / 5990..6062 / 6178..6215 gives -1.7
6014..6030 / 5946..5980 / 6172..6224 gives 0.4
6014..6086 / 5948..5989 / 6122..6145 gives -1.5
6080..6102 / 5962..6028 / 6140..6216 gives -0.9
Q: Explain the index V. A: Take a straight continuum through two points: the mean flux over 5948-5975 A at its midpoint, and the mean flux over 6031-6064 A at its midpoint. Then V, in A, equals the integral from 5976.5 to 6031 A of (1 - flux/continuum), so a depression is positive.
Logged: 2.7 A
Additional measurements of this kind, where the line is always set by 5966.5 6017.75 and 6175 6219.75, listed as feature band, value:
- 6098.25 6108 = -0.2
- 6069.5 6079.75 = -0.7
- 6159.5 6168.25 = 0.2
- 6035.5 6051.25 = -1.4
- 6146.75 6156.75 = -0.4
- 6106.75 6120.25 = -0.7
